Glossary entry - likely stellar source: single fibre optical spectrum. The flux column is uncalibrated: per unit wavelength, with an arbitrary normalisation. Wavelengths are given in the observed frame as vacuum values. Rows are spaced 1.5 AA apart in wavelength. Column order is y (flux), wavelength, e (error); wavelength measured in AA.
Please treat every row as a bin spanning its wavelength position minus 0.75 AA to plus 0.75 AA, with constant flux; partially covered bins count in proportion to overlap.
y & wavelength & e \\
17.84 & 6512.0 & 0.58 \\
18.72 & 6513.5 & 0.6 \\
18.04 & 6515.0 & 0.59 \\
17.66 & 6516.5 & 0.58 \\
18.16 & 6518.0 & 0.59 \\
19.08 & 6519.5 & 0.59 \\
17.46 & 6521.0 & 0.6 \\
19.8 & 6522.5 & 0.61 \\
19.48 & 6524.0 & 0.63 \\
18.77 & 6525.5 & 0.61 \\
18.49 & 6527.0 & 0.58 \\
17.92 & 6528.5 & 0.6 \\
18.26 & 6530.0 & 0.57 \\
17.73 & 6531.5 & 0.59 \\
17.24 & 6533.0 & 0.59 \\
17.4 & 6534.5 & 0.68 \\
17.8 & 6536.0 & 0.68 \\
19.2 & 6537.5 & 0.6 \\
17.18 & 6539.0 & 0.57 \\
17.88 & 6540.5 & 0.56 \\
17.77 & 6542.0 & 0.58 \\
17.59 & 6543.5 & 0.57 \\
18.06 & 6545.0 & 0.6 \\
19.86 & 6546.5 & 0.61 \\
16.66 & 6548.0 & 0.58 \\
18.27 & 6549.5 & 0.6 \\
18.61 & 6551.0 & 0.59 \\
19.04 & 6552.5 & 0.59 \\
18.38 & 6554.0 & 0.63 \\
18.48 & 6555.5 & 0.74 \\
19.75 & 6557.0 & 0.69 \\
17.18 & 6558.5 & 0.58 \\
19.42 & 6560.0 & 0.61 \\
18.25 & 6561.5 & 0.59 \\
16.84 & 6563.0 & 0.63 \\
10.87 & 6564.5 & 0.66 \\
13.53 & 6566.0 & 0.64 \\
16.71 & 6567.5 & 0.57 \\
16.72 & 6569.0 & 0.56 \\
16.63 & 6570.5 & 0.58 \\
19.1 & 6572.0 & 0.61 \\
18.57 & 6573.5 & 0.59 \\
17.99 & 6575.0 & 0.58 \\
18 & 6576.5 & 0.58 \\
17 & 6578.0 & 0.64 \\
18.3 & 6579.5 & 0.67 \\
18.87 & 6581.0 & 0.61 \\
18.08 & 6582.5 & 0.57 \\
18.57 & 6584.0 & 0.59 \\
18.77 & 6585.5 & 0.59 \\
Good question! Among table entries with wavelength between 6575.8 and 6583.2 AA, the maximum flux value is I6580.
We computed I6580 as 18.87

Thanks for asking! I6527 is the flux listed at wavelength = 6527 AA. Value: 18.49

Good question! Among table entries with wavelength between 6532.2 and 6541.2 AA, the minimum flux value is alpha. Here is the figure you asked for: 17.18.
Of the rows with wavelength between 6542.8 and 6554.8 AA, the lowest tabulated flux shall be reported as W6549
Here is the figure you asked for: 16.66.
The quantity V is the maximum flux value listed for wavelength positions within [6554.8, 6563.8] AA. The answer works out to 19.75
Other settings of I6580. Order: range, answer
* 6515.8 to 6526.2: 19.8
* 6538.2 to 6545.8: 18.06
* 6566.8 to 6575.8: 19.1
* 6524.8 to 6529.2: 18.77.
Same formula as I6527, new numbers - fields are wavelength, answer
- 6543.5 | 17.59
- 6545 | 18.06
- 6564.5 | 10.87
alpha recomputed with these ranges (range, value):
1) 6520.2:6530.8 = 17.46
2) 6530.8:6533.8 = 17.24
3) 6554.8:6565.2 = 10.87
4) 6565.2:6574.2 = 13.53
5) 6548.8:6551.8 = 18.27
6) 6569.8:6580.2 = 16.63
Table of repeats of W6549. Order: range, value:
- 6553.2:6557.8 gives 18.38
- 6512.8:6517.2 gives 17.66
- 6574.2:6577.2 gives 17.99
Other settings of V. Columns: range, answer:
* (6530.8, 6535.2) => 17.73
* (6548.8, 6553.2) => 19.04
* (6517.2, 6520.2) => 19.08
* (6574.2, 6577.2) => 18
